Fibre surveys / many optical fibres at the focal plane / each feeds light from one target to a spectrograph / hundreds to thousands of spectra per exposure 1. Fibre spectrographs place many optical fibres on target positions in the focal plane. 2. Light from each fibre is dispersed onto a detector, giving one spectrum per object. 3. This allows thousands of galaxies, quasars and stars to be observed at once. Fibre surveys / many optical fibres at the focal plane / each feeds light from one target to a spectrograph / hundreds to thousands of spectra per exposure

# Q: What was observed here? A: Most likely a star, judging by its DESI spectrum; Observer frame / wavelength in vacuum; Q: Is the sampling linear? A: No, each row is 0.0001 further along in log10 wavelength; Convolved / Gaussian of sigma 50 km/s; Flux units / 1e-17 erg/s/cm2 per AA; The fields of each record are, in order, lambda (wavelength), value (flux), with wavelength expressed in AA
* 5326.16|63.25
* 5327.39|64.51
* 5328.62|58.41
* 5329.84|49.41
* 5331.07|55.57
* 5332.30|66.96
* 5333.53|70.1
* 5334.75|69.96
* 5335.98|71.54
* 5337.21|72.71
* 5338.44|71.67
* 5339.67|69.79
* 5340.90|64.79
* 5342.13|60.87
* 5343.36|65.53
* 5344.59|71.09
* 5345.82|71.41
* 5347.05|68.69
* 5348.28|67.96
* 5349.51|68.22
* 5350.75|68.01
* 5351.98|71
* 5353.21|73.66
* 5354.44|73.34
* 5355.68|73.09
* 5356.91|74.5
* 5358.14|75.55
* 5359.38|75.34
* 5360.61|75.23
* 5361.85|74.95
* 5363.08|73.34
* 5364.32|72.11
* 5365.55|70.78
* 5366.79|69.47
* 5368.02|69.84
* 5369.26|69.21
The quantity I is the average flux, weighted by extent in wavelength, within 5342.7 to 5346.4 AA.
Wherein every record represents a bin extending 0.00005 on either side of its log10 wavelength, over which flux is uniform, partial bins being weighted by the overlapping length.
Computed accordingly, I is 69.2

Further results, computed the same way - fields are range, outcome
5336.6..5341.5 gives 69.7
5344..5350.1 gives 69.5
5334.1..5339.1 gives 71.5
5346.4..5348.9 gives 68.5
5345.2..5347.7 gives 70.1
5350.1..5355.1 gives 71.4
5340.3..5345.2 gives 65.6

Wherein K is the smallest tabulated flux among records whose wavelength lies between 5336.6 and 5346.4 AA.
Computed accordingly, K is 60.87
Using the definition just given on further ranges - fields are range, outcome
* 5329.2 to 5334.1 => 49.41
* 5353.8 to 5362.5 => 73.09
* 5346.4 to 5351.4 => 67.96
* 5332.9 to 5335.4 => 69.96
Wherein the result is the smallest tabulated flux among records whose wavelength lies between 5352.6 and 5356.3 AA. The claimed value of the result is 73.09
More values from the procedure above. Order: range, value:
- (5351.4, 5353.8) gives 71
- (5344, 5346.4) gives 71.09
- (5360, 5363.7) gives 73.34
